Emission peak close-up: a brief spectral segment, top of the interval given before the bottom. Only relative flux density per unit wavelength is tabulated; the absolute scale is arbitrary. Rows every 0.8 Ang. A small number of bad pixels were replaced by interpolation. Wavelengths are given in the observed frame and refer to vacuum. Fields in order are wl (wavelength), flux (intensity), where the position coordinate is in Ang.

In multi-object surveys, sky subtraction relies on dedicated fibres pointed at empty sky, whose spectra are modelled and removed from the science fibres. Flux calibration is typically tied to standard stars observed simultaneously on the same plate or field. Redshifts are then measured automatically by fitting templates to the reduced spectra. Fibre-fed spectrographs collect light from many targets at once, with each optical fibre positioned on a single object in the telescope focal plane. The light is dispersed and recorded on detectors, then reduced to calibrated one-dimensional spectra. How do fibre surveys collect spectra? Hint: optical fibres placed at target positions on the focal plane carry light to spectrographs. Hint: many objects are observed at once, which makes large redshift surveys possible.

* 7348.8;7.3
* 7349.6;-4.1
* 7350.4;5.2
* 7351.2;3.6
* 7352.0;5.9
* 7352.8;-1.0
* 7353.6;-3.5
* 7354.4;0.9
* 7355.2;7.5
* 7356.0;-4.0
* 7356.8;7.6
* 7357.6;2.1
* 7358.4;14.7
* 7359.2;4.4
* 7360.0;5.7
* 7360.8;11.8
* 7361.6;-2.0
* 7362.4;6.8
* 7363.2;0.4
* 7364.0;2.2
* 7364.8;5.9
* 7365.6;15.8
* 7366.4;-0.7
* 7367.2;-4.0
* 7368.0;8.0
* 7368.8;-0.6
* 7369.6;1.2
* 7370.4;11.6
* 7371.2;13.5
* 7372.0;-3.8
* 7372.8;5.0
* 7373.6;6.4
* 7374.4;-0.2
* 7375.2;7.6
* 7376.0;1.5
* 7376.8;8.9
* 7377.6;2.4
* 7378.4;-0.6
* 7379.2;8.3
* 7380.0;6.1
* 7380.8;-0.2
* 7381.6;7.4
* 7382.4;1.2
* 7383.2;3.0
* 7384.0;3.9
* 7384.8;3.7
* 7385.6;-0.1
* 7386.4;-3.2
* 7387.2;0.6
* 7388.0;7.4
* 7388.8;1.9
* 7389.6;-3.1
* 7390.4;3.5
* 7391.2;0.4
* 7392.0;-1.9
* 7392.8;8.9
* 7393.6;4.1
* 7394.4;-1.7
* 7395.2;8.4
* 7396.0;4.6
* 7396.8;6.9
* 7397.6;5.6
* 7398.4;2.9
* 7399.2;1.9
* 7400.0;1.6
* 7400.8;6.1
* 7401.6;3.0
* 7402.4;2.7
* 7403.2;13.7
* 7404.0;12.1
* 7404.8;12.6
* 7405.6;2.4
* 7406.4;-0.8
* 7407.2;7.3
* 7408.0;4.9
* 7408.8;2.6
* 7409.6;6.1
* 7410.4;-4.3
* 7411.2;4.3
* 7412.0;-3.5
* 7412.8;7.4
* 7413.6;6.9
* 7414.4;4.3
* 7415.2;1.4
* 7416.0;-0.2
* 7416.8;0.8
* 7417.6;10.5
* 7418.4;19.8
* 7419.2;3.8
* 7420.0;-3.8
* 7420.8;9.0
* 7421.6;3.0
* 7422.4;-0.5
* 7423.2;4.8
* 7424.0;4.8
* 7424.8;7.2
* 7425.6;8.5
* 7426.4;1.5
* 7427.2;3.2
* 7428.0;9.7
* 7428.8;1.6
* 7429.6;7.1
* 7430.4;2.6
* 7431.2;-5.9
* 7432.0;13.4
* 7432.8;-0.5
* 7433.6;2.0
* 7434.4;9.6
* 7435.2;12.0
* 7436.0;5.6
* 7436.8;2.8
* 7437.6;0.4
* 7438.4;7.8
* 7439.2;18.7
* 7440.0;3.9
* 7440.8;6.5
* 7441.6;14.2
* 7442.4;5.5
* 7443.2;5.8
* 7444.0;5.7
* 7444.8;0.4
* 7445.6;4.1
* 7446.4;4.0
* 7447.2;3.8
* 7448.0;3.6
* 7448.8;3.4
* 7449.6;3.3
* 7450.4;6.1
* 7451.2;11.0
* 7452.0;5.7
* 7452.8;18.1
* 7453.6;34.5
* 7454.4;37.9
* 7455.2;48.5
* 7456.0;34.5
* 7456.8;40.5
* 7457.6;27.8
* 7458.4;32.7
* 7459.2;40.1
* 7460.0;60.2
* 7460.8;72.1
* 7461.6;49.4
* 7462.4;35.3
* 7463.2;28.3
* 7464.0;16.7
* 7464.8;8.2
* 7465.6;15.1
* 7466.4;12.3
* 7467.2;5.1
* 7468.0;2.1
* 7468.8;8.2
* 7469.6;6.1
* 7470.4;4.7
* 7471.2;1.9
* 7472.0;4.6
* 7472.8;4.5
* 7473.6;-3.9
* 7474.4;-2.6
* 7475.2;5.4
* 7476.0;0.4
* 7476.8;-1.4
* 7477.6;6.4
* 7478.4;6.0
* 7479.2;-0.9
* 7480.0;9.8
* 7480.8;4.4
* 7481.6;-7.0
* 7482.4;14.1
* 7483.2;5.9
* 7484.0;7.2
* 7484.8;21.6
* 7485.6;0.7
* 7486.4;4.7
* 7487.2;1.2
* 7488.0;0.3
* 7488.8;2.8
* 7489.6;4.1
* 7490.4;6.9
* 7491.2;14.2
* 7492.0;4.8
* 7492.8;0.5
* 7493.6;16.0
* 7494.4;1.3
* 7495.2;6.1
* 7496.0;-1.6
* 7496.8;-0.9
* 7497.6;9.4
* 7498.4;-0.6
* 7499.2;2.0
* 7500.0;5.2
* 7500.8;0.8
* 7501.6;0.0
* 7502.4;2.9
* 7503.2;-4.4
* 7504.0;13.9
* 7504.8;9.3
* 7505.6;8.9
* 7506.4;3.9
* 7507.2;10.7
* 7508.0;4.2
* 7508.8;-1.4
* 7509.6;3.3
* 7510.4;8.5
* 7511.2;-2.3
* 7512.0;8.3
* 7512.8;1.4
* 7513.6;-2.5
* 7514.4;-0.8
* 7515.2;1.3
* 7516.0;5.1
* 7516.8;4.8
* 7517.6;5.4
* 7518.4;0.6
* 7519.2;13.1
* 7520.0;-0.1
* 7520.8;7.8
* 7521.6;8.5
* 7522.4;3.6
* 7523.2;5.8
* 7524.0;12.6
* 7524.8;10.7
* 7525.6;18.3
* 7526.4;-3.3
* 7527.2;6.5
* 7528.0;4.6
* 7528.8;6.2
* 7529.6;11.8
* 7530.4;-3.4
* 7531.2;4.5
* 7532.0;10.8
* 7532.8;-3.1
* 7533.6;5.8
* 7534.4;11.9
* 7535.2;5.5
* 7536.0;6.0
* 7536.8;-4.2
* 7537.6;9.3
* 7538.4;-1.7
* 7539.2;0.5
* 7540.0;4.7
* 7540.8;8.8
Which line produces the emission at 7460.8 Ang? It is [O II] 3727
